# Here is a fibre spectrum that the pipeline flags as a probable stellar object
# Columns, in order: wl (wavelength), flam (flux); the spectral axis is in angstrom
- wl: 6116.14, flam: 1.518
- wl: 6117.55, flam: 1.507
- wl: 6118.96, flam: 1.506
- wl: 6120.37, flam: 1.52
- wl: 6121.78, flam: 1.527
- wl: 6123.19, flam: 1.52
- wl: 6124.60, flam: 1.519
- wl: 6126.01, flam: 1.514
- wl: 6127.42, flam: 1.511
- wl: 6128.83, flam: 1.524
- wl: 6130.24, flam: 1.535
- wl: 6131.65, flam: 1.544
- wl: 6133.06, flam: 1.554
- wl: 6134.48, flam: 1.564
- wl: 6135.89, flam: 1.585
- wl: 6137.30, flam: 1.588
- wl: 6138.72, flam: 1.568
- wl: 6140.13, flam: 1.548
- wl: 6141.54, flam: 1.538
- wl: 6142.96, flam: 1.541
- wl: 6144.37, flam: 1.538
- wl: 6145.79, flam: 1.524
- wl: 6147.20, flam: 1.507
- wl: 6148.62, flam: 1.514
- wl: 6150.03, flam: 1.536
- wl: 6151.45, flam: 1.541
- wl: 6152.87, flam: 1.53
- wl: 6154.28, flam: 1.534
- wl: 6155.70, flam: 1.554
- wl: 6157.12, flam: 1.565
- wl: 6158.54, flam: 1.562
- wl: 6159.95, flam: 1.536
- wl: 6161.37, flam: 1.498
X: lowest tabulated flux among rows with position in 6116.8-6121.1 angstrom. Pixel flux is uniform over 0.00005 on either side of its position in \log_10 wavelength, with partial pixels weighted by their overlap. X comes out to 1.506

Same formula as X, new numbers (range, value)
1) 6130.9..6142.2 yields 1.538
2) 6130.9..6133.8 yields 1.544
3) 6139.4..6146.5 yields 1.524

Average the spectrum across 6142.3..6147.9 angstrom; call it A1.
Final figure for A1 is 1.53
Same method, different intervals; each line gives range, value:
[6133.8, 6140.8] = 1.57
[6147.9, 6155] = 1.53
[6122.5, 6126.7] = 1.52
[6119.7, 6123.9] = 1.52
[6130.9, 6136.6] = 1.56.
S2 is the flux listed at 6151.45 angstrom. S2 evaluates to 1.541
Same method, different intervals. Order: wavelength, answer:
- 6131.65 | 1.544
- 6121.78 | 1.527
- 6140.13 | 1.548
